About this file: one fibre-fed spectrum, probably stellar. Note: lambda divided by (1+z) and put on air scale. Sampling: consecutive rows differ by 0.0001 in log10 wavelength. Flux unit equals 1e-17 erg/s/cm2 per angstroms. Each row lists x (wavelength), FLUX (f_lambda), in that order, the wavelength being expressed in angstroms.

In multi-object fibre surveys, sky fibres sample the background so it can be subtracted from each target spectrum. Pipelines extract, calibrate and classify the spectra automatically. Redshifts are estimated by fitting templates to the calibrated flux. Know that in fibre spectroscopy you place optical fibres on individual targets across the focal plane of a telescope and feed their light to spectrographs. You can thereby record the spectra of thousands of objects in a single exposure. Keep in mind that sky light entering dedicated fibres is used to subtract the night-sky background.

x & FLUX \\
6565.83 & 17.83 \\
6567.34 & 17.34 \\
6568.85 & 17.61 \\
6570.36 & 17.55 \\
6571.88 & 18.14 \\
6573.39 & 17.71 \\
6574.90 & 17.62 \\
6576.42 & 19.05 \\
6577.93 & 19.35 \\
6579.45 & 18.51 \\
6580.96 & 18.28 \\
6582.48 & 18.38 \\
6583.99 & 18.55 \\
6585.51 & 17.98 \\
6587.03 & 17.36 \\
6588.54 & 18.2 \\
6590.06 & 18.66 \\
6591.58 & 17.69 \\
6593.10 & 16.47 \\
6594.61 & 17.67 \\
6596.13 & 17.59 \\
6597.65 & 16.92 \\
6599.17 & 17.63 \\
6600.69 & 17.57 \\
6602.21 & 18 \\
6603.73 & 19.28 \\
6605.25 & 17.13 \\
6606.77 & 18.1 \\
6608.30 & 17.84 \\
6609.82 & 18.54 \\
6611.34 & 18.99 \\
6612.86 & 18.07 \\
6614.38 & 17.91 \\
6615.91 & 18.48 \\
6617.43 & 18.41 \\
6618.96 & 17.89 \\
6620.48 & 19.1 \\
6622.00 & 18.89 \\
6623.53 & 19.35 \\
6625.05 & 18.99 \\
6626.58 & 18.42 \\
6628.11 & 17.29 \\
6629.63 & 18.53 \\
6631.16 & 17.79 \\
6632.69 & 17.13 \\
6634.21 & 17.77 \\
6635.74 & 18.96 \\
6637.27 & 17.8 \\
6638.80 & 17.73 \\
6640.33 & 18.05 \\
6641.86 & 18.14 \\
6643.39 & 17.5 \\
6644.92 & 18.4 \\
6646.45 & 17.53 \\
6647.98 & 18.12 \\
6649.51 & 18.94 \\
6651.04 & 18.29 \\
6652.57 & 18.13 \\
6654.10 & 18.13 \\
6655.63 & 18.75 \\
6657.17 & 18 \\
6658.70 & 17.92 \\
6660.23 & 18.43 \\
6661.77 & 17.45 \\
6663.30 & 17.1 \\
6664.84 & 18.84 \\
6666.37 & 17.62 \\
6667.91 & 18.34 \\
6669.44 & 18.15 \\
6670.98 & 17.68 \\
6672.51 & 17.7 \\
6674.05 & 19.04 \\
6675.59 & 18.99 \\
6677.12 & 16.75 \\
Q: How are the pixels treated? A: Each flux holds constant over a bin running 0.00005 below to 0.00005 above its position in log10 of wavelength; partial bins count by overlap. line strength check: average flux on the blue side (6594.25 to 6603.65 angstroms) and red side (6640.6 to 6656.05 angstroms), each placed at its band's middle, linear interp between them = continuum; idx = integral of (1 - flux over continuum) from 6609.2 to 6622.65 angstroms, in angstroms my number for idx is -0.5 angstroms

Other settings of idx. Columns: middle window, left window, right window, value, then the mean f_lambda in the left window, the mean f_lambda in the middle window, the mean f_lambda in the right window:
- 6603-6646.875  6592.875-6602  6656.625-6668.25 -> -1.44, 17.4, 18.2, 17.9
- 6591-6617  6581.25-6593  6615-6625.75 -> 0.70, 18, 17.9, 18.7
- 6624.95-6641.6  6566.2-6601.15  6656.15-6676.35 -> 0.01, 17.9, 18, 18.1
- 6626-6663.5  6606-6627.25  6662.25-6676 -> 0.56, 18.5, 18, 18.1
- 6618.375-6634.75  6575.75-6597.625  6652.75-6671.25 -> -0.21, 18.1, 18.3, 18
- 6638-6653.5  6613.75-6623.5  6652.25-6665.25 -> 0.10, 18.5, 18.1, 18.1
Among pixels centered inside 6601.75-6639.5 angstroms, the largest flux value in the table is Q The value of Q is 19.35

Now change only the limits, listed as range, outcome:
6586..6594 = 18.66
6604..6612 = 18.99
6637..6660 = 18.94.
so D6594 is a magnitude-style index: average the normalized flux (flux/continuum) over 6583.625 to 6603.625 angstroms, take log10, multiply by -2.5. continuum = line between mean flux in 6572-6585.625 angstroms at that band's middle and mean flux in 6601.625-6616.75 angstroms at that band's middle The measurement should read 0.034 mag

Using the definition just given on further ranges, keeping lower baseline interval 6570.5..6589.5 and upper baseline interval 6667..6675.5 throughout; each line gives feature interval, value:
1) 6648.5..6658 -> -0.01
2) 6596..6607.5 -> 0.03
